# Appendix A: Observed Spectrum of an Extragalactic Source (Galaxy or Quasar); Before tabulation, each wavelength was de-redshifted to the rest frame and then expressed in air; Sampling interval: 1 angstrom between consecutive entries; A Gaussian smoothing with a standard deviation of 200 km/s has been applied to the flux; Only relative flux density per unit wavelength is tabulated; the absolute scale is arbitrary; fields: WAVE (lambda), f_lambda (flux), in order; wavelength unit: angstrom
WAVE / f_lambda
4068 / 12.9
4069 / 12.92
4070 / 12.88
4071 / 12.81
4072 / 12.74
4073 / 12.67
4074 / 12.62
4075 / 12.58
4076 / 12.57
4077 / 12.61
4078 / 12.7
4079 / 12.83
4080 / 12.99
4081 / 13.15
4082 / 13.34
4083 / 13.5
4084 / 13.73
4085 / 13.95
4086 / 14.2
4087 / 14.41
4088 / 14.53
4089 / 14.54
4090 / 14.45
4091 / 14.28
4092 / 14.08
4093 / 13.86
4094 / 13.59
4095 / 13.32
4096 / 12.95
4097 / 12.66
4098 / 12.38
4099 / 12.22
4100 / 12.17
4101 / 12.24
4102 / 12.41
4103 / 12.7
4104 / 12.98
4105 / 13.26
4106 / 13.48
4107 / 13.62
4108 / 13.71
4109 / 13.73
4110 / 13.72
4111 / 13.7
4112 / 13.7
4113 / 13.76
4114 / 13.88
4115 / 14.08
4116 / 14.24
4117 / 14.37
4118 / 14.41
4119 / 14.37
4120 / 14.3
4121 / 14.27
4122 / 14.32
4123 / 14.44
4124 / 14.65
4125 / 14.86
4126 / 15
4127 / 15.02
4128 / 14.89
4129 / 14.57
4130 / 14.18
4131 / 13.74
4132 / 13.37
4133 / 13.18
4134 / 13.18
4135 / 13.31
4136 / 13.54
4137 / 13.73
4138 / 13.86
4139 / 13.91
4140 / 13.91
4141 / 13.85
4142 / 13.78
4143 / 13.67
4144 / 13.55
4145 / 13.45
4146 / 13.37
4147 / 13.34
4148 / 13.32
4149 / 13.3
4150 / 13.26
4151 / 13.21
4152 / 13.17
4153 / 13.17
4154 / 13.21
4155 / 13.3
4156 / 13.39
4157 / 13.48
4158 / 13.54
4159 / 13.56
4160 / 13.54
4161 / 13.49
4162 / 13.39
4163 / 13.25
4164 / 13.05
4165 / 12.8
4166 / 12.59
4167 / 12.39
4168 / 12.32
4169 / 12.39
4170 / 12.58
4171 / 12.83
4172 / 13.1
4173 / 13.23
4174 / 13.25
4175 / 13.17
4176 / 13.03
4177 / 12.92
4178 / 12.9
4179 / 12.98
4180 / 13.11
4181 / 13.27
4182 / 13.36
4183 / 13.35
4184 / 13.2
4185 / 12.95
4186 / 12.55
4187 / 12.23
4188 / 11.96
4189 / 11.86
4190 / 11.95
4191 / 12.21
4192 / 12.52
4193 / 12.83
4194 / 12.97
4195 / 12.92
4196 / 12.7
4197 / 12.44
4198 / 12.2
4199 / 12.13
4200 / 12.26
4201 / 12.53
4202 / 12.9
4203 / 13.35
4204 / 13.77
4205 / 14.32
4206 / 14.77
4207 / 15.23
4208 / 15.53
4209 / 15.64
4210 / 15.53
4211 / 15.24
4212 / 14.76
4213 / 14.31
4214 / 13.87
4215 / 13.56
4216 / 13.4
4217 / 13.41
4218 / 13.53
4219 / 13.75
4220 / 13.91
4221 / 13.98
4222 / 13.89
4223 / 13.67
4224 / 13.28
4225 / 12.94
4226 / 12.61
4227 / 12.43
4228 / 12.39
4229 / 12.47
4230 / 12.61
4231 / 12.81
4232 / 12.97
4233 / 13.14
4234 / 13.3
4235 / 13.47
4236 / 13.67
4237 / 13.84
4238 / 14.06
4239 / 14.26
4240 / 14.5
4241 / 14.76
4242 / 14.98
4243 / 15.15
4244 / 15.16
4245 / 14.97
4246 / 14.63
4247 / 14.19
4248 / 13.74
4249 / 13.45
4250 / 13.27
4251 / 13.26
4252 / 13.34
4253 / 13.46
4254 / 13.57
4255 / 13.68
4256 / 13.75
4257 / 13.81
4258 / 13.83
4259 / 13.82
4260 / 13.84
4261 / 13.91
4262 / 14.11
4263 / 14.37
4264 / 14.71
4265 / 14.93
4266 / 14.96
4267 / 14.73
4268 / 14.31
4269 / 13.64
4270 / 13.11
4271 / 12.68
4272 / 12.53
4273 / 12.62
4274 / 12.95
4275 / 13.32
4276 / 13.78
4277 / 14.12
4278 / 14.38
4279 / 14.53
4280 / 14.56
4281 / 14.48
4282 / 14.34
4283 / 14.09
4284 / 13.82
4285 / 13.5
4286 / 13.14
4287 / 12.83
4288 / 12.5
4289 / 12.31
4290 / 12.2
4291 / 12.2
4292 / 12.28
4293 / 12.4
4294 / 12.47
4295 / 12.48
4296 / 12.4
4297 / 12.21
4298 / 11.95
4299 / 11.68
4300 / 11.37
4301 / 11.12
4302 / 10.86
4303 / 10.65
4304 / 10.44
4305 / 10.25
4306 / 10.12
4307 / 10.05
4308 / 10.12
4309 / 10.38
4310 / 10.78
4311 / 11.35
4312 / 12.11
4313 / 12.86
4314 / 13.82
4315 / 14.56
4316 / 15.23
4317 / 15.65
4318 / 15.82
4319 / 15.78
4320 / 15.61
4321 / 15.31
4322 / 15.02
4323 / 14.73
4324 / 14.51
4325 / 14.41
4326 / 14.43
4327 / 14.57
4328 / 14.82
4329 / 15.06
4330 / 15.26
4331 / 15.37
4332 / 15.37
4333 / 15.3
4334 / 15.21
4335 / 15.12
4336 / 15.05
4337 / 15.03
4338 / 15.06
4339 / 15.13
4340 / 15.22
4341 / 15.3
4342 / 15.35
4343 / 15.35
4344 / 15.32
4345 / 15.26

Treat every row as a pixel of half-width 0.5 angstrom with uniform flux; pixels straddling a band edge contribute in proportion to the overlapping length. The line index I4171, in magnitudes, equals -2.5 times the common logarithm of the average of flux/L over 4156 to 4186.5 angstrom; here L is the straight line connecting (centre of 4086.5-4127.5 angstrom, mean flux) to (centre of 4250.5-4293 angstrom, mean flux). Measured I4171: 0.05 mag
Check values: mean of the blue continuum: 13.8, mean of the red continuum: 13.6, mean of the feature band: 13.1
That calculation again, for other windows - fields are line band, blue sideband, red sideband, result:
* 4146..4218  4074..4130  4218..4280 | 0.04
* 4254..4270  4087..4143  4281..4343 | -0.05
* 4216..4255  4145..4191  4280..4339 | -0.04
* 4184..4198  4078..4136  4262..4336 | 0.09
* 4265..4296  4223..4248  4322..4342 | 0.07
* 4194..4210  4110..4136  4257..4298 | 0.02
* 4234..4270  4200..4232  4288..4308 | -0.11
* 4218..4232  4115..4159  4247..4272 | 0.06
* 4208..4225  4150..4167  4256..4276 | -0.05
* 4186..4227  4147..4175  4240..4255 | 0.02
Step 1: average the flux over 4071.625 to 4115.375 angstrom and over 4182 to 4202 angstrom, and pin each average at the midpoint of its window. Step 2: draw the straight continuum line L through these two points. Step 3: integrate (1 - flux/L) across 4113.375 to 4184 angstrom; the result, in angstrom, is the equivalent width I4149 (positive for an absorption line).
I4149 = -3.60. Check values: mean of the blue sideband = 13.3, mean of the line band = 13.6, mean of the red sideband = 12.5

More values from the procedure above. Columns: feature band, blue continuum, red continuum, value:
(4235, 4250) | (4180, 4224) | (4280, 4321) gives -1.4 angstrom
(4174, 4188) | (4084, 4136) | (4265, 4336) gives 0.7 angstrom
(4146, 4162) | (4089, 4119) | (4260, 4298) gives 0.1 angstrom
